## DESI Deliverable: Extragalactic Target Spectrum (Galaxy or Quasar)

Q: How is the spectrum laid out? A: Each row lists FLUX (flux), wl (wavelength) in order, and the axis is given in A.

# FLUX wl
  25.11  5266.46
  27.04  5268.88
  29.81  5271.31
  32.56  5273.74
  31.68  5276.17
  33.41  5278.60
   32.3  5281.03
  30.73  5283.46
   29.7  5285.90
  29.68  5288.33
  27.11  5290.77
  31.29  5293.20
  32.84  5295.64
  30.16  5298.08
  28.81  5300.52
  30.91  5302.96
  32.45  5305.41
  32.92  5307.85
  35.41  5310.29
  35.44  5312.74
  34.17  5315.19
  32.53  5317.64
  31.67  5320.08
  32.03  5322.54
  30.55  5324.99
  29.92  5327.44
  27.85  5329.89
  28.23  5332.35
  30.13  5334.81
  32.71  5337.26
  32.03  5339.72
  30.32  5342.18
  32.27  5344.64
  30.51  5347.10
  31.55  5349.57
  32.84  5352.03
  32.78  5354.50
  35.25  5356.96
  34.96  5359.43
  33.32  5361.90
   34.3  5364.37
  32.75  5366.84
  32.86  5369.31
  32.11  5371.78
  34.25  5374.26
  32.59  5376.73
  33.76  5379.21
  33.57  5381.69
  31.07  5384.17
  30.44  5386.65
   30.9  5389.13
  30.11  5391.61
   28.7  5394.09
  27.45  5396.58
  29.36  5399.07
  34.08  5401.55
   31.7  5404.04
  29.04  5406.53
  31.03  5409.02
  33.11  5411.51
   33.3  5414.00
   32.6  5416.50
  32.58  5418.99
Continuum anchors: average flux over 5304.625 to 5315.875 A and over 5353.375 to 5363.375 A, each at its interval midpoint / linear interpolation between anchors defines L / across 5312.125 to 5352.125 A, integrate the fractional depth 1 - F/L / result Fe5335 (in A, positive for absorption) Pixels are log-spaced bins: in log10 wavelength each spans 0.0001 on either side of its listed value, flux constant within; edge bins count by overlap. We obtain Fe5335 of 3.2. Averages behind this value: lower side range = 34.1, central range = 31.4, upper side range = 34.1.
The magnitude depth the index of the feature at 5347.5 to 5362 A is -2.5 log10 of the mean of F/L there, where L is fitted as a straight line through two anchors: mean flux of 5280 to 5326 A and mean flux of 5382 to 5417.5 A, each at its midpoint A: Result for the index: -0.07 mag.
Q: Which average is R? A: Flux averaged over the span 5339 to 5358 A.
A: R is 32.2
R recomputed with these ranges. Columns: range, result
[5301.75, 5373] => 32.2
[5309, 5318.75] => 34.4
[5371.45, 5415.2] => 31.5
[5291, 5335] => 31.4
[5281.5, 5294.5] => 29.9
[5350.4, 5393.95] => 32.7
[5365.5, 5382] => 33.1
